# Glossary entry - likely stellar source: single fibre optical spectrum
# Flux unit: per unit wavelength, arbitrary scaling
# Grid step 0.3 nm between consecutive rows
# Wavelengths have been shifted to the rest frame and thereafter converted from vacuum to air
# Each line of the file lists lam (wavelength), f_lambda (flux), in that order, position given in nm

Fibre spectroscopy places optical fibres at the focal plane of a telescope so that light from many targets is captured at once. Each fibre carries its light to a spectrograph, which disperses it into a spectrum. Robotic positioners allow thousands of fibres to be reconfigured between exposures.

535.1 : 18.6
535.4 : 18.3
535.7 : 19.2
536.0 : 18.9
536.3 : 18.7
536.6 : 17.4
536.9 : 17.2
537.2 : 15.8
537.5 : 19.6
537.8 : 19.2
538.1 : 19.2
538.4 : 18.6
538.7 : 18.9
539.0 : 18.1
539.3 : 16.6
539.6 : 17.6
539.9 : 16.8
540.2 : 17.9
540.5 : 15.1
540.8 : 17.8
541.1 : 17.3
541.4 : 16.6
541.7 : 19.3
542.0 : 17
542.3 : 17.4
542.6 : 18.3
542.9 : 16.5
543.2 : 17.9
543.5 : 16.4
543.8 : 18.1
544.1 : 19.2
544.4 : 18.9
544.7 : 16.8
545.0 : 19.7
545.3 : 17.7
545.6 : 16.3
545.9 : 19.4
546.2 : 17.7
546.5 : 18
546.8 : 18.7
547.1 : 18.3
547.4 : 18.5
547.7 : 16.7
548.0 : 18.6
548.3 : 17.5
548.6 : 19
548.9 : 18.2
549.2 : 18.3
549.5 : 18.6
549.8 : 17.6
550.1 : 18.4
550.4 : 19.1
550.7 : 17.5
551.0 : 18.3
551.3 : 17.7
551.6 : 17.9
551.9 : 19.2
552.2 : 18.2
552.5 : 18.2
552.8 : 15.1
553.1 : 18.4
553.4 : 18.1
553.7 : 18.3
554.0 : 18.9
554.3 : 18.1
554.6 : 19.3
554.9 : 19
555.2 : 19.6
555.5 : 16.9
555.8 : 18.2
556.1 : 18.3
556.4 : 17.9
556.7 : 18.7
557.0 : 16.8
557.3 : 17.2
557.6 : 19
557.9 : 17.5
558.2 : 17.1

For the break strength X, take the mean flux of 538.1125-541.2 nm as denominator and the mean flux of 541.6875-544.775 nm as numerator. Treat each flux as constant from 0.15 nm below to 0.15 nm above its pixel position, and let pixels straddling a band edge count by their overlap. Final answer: 1.0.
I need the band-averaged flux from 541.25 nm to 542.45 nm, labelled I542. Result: 17.6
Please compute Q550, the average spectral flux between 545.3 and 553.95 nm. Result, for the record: 18.1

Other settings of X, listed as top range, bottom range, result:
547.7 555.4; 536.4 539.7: 1.01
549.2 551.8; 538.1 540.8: 1.03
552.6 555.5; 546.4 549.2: 1.00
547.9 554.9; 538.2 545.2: 1.03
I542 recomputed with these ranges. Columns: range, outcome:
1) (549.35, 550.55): 18.4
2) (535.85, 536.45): 18.8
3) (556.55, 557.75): 17.9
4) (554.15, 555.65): 18.6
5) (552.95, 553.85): 18.3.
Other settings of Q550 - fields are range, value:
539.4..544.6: 17.5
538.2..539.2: 18.5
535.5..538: 18.3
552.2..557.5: 18.1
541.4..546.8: 17.9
